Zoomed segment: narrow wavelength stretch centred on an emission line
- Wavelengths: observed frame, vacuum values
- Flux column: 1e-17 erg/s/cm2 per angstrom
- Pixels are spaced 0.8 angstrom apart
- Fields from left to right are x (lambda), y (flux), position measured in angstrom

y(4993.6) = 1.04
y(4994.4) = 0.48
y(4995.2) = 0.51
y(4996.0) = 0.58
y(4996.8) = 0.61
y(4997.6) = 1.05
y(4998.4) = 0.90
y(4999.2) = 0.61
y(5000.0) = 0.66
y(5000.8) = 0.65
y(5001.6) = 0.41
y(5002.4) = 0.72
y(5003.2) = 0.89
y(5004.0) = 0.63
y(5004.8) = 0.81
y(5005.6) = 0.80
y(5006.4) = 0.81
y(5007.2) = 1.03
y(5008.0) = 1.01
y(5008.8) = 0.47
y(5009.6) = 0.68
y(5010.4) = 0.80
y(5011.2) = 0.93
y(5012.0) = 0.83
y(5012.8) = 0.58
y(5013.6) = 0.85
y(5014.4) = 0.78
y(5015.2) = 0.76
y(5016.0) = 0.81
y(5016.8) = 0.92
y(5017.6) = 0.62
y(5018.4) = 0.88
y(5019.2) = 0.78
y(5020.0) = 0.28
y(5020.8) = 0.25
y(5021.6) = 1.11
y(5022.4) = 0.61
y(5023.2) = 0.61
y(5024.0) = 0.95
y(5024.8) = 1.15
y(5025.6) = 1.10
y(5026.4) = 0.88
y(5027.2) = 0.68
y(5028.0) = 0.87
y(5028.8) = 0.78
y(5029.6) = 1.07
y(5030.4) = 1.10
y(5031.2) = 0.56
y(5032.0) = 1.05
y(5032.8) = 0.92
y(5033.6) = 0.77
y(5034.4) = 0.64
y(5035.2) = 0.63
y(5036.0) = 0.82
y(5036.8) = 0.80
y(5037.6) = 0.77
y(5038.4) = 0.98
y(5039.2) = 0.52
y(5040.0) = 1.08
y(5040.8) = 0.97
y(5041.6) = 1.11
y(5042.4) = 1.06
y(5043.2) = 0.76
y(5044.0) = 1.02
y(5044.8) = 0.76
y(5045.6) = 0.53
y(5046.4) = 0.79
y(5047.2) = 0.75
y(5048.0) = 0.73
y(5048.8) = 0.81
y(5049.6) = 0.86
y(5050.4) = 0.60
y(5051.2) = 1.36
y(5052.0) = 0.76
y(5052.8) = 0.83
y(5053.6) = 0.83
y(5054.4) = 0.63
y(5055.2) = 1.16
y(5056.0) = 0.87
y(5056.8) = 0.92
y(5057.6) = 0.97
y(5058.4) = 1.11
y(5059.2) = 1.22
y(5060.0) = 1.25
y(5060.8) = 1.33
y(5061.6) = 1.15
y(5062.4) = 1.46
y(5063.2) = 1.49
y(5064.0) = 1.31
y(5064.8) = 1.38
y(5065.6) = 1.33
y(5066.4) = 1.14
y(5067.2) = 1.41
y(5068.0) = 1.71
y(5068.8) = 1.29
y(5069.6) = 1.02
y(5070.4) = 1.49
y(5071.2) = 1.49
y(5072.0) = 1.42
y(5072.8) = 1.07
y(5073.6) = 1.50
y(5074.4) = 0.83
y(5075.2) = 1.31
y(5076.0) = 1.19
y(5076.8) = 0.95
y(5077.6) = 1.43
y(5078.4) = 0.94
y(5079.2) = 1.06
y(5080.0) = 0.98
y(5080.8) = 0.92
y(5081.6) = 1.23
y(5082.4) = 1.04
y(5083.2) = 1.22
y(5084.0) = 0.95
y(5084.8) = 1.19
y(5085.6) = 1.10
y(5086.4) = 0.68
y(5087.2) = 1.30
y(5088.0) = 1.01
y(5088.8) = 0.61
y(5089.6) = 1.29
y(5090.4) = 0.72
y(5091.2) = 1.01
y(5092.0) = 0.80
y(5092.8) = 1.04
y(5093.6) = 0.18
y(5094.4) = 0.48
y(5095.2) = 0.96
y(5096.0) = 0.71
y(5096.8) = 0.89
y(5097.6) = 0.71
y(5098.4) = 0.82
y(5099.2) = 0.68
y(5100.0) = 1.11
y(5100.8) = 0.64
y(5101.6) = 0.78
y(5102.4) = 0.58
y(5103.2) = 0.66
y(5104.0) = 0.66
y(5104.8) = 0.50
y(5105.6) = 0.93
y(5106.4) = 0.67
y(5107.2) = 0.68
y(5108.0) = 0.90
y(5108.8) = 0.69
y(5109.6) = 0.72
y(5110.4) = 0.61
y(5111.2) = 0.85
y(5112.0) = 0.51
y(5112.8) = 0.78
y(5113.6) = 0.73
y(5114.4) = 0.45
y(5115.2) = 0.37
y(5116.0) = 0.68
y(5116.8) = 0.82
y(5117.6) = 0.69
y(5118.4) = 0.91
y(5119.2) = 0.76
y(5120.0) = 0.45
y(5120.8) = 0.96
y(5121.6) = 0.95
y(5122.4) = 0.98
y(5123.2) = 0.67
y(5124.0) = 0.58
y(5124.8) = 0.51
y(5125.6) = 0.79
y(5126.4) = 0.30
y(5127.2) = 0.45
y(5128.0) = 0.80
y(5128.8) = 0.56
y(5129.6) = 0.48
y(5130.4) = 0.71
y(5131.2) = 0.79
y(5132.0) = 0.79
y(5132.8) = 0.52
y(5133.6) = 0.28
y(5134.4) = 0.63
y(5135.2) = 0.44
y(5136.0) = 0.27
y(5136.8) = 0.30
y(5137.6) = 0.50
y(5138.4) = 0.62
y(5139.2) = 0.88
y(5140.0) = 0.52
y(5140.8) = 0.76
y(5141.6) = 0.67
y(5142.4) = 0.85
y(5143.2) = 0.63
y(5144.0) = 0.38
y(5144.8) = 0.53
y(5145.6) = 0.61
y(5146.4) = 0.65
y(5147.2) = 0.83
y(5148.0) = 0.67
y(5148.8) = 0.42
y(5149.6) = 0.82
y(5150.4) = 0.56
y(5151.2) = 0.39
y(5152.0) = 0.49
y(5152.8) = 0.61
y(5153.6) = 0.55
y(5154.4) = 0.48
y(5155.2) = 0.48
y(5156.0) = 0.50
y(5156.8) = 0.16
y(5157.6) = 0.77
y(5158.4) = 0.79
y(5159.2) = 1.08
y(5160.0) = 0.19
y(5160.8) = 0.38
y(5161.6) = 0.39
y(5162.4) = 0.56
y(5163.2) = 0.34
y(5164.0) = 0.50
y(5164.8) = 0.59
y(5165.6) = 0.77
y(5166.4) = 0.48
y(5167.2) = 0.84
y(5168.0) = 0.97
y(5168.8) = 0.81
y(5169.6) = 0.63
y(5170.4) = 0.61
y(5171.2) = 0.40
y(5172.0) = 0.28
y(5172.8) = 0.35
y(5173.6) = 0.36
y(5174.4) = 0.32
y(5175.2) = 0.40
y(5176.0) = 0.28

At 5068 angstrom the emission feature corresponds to C III]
